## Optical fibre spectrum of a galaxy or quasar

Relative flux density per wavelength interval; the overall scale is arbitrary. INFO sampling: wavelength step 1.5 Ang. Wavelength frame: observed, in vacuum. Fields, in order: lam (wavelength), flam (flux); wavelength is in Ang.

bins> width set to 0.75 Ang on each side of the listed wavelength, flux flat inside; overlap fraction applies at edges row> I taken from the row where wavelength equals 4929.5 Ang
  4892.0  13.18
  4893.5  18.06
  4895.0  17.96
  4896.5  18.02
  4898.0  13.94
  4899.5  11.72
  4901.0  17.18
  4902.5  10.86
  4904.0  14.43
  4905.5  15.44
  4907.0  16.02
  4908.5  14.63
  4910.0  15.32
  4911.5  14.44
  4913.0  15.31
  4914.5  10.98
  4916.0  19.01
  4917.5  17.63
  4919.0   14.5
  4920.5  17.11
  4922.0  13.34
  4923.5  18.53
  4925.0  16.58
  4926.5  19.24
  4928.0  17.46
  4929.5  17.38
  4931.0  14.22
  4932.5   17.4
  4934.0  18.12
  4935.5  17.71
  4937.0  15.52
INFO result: 17.38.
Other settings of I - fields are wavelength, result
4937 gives 15.52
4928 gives 17.46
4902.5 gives 10.86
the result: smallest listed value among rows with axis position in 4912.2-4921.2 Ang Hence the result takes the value 10.98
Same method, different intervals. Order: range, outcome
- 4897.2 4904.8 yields 10.86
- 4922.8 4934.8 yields 14.22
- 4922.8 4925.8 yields 16.58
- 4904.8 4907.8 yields 15.44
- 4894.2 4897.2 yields 17.96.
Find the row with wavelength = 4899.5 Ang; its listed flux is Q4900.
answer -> 11.72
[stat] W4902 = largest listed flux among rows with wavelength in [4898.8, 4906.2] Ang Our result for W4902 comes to 17.18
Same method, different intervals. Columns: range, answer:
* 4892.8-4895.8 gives 18.06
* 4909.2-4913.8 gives 15.32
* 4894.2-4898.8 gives 18.02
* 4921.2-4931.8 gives 19.24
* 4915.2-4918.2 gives 19.01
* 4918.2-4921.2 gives 17.11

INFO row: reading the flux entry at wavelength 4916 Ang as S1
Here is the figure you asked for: 19.01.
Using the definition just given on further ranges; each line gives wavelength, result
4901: 17.18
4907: 16.02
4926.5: 19.24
